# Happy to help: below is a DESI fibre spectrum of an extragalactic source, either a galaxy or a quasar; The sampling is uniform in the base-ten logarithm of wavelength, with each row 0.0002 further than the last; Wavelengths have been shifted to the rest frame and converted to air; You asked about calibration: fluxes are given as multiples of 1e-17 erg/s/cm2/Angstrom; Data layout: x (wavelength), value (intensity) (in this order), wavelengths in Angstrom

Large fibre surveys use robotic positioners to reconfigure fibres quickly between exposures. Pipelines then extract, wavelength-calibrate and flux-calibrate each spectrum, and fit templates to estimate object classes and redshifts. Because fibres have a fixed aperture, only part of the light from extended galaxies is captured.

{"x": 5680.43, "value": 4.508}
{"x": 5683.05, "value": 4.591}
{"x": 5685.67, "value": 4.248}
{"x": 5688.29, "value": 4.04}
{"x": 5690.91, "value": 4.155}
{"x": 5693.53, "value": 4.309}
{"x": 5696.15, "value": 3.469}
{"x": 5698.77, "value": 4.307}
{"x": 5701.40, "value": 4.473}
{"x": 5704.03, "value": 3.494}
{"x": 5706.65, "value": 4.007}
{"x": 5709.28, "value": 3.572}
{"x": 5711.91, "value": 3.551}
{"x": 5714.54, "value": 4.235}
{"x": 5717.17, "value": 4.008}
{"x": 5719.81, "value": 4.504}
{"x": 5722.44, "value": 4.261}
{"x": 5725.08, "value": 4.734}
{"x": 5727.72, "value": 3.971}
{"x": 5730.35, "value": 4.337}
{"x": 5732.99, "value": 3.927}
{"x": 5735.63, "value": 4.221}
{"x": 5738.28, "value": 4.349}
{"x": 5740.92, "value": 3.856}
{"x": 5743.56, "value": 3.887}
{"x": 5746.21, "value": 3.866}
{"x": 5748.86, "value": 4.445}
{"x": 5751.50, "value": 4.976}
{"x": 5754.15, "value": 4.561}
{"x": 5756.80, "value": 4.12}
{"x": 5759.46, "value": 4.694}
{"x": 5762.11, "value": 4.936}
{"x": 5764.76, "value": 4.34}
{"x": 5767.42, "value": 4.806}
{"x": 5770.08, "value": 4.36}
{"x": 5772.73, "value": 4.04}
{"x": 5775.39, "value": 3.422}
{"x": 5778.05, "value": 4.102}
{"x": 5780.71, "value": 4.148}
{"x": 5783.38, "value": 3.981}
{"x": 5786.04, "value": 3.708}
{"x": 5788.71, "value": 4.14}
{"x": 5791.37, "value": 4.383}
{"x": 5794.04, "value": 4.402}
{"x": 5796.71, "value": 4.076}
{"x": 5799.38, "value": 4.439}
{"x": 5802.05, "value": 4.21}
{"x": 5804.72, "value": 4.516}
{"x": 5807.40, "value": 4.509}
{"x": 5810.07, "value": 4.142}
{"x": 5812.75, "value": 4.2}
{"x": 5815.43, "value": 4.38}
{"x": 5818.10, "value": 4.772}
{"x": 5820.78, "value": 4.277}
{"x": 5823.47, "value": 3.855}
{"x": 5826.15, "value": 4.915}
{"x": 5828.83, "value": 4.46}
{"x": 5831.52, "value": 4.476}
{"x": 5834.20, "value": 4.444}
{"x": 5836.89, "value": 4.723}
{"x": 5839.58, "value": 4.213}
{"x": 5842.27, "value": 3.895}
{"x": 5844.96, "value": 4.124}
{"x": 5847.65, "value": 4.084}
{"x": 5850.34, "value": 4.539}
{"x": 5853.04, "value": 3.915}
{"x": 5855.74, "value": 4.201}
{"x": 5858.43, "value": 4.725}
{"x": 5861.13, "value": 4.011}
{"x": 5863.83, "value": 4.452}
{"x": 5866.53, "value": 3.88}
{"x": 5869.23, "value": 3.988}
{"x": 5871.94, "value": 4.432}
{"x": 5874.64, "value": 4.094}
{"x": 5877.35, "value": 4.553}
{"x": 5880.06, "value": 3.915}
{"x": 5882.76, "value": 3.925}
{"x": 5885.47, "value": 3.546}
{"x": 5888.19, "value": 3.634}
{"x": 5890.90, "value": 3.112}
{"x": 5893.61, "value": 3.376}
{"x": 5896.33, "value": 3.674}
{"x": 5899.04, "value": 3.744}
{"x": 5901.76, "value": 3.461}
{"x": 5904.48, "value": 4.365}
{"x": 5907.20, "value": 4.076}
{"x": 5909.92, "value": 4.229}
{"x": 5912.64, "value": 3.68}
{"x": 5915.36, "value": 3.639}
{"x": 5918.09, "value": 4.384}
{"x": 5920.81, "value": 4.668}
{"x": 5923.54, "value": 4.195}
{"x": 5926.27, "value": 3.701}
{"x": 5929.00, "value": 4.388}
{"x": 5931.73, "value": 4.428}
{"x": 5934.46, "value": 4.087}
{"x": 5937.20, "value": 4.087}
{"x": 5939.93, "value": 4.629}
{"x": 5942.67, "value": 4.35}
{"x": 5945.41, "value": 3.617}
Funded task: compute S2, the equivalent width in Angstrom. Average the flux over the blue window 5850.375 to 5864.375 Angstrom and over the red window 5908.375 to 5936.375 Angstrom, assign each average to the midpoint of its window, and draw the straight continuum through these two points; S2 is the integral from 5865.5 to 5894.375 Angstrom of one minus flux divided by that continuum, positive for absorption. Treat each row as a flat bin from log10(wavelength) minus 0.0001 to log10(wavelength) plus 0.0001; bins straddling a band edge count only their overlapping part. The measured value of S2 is 2.5 Angstrom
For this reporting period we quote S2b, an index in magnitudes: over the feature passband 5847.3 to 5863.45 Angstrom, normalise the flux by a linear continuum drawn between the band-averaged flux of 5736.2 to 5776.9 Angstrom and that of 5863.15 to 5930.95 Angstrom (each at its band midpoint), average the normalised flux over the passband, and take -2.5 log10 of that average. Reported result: -0.05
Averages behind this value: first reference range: 4.31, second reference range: 3.96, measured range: 4.27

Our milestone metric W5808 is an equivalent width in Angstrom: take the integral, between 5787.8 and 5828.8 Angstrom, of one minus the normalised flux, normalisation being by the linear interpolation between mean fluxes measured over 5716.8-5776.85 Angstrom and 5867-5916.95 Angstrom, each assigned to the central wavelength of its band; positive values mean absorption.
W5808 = -2.45 Angstrom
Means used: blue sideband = 4.29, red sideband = 3.86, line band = 4.35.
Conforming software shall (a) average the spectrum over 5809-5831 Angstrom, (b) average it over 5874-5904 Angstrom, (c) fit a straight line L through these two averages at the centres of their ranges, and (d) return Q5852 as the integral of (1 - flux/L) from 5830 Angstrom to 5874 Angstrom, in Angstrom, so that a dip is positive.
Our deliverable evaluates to -1.9 Angstrom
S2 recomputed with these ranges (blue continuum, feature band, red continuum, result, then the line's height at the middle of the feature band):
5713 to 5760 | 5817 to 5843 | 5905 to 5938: -1.31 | 4.2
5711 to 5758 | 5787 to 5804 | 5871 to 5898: -0.91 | 4.05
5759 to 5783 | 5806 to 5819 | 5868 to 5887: -0.59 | 4.2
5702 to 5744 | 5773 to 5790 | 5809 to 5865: 1.12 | 4.2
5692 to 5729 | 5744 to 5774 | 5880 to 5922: -3.34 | 4.01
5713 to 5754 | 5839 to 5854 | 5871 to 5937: -0.25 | 4.06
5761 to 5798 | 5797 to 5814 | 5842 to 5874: -0.50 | 4.2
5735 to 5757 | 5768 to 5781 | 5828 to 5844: 0.74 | 4.29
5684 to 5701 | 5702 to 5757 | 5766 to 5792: -0.41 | 4.11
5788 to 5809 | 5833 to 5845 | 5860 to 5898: -0.52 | 4.12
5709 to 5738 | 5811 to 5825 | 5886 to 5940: -0.86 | 4.05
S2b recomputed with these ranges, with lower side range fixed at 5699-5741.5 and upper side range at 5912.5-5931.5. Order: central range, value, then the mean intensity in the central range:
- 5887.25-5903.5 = 0.176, 3.52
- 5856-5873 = -0.029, 4.24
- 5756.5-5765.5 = -0.117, 4.58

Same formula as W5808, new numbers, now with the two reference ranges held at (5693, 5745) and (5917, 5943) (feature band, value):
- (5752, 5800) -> -1.63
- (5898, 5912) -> 0.98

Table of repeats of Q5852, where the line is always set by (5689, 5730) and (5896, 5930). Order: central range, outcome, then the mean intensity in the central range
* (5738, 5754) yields -0.7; 4.25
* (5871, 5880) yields -0.6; 4.29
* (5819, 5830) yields -0.9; 4.39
